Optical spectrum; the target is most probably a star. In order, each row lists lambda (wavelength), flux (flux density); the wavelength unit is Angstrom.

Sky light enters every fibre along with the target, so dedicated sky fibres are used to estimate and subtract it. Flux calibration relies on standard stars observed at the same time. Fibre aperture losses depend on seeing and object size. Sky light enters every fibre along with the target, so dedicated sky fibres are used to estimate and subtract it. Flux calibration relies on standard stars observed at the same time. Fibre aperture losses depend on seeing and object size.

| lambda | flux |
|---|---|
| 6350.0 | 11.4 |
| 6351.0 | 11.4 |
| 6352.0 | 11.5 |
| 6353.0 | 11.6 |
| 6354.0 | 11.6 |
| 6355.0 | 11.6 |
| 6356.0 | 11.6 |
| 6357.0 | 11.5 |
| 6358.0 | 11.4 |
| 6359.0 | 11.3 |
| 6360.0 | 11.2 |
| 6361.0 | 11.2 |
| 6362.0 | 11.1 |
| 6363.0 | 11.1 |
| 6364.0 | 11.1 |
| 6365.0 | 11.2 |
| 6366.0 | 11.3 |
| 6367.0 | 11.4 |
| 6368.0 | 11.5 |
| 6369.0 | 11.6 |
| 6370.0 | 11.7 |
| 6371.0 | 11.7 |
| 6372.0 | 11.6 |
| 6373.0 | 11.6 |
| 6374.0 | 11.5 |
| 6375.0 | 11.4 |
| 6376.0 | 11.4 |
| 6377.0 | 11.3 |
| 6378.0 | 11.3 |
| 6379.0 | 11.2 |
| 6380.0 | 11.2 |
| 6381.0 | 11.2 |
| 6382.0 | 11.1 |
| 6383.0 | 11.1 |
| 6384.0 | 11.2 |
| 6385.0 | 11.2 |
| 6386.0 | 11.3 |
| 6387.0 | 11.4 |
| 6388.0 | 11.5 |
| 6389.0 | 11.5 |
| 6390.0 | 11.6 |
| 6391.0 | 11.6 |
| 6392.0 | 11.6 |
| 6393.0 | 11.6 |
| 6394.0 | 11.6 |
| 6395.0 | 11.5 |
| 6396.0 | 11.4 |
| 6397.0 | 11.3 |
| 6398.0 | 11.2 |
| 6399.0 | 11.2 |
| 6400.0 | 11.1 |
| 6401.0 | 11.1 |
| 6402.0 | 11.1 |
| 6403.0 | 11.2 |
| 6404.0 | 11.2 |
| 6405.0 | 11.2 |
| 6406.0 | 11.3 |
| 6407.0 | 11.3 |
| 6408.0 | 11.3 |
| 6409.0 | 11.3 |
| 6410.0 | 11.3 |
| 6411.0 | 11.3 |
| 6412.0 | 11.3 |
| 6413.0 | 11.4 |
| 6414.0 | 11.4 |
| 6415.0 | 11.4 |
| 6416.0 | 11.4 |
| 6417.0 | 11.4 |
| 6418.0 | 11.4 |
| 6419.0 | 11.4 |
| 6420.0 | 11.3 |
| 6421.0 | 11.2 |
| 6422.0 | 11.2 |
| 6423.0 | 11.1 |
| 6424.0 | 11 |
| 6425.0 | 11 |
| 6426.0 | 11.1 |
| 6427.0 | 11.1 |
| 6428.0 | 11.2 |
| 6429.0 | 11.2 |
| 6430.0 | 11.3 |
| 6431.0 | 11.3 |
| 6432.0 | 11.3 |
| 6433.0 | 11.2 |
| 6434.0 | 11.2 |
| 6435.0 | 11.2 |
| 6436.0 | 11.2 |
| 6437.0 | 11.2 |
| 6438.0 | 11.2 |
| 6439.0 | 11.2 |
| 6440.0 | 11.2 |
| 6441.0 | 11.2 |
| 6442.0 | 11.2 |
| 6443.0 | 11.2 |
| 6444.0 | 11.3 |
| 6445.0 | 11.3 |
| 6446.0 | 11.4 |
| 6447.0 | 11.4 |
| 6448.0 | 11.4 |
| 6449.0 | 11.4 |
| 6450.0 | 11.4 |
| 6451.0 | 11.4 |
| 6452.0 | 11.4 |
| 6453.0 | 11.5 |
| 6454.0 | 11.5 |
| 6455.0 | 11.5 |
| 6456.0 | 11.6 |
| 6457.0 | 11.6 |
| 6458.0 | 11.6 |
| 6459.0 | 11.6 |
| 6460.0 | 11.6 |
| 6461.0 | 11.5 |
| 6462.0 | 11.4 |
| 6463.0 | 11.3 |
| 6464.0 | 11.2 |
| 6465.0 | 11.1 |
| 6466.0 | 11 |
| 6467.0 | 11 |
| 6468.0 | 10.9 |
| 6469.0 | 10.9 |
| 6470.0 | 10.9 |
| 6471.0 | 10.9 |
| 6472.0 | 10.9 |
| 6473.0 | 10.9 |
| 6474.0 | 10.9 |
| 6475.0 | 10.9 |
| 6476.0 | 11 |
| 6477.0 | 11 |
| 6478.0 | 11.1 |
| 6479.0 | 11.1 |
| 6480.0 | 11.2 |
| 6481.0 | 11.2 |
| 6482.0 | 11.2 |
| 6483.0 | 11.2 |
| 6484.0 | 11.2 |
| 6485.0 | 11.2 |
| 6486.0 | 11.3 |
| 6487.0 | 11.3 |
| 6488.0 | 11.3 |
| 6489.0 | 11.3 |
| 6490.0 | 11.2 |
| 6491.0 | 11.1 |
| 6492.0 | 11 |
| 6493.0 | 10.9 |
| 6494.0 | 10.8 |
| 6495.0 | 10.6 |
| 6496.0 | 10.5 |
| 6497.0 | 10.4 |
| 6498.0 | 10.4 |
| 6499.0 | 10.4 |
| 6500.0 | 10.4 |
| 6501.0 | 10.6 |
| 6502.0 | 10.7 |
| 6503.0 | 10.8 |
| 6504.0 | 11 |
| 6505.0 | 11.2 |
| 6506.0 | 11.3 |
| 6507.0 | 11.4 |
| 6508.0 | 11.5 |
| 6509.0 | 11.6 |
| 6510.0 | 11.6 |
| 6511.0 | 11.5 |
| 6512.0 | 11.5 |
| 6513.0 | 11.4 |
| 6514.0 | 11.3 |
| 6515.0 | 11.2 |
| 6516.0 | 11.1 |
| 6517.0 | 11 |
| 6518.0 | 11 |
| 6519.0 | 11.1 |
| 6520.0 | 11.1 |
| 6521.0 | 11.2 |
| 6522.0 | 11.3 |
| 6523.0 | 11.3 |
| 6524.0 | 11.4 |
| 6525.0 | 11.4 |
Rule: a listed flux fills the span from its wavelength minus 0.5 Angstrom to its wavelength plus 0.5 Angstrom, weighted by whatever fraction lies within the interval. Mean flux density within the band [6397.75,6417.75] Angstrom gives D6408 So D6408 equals 11.3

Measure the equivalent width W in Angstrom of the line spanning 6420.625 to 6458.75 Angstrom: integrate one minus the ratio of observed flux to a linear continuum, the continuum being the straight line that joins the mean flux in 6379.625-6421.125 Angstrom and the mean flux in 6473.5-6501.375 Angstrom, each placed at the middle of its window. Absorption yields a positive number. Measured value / -0.5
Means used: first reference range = 11.3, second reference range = 11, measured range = 11.3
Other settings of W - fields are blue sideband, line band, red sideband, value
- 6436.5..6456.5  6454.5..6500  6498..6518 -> 0.6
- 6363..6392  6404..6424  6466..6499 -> -0.1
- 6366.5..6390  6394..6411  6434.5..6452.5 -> 0.1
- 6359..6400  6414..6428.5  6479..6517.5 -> 0.0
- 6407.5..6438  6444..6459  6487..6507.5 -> -0.5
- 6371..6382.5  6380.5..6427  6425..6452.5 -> 0.1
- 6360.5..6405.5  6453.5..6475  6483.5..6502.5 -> -0.4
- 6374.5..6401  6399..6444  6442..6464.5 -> 0.6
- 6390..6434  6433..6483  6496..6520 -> -0.3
